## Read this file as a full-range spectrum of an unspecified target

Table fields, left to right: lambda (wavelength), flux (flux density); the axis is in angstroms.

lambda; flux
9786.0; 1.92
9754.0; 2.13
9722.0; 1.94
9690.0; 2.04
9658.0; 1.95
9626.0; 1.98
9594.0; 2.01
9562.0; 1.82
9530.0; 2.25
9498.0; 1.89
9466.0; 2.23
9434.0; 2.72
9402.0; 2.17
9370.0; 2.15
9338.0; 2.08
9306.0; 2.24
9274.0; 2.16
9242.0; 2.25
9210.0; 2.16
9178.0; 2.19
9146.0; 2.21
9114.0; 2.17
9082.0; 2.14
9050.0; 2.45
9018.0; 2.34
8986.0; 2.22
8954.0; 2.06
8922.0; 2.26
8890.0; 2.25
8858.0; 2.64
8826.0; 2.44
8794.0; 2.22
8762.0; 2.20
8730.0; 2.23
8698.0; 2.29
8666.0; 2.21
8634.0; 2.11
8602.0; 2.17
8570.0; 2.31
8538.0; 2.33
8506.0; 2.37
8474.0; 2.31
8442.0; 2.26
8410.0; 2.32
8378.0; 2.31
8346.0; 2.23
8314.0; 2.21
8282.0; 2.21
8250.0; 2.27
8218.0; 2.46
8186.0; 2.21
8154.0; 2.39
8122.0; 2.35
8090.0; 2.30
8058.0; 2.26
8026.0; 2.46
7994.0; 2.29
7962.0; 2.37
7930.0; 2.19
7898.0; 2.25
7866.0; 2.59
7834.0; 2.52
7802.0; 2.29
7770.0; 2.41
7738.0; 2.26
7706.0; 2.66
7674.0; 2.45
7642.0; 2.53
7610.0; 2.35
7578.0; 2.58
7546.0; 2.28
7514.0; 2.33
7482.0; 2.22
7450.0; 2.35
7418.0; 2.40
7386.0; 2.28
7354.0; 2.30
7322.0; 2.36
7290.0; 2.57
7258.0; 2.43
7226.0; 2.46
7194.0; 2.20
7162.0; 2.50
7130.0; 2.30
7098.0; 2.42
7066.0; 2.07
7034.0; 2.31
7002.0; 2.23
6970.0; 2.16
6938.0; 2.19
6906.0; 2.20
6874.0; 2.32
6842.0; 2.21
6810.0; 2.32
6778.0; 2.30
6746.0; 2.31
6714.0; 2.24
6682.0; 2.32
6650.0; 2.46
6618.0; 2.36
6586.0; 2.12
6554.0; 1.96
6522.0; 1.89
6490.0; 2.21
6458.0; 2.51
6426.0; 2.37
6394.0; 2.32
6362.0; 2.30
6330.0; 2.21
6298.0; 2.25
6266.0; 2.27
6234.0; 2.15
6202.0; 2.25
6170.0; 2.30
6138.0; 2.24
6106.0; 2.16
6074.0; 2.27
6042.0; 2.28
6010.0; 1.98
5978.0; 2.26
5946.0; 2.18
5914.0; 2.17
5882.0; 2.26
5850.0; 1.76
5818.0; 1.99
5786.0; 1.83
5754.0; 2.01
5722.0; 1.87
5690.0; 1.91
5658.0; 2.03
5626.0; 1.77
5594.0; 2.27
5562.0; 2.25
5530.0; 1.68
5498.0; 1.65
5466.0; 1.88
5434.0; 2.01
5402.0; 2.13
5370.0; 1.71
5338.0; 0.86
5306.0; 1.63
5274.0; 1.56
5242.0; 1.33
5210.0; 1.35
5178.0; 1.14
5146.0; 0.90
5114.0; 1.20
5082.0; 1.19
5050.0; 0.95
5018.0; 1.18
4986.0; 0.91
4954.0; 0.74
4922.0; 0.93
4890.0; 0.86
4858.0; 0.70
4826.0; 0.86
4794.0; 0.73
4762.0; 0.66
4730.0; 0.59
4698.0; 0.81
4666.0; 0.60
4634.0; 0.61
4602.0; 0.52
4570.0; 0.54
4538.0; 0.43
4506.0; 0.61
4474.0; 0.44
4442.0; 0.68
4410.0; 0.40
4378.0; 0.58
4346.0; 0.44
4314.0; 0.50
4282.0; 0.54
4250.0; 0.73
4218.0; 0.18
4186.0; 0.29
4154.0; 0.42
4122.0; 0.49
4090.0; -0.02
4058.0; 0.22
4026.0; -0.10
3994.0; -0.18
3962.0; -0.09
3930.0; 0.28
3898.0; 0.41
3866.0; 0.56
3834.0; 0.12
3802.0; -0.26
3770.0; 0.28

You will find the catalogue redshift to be 0.344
